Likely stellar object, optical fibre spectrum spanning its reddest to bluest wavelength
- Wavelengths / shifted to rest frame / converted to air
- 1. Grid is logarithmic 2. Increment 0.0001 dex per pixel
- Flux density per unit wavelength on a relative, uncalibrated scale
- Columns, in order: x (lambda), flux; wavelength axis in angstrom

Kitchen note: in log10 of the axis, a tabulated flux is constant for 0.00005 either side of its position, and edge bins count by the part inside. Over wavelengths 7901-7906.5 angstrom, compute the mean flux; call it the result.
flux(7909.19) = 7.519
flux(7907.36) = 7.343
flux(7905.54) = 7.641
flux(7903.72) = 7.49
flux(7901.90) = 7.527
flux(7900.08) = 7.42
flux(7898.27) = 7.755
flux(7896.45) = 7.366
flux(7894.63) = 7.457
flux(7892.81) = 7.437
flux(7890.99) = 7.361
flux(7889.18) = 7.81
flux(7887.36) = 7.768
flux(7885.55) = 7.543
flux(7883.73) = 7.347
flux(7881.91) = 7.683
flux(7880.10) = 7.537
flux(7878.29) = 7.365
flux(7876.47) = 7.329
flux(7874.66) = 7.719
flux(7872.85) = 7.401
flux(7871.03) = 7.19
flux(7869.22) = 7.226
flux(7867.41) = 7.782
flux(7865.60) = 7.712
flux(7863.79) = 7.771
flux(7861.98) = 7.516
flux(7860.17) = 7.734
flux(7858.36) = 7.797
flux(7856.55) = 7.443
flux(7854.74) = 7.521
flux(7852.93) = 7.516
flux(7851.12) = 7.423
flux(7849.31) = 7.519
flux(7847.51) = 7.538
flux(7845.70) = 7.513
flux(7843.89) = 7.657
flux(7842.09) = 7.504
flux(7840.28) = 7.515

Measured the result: 7.55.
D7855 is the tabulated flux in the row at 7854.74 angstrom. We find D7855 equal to 7.521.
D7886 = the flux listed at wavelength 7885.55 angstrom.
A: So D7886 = 7.543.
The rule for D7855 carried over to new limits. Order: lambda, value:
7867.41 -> 7.782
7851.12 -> 7.423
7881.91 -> 7.683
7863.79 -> 7.771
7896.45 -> 7.366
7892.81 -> 7.437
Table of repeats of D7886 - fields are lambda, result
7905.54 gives 7.641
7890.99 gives 7.361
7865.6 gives 7.712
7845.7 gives 7.513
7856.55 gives 7.443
